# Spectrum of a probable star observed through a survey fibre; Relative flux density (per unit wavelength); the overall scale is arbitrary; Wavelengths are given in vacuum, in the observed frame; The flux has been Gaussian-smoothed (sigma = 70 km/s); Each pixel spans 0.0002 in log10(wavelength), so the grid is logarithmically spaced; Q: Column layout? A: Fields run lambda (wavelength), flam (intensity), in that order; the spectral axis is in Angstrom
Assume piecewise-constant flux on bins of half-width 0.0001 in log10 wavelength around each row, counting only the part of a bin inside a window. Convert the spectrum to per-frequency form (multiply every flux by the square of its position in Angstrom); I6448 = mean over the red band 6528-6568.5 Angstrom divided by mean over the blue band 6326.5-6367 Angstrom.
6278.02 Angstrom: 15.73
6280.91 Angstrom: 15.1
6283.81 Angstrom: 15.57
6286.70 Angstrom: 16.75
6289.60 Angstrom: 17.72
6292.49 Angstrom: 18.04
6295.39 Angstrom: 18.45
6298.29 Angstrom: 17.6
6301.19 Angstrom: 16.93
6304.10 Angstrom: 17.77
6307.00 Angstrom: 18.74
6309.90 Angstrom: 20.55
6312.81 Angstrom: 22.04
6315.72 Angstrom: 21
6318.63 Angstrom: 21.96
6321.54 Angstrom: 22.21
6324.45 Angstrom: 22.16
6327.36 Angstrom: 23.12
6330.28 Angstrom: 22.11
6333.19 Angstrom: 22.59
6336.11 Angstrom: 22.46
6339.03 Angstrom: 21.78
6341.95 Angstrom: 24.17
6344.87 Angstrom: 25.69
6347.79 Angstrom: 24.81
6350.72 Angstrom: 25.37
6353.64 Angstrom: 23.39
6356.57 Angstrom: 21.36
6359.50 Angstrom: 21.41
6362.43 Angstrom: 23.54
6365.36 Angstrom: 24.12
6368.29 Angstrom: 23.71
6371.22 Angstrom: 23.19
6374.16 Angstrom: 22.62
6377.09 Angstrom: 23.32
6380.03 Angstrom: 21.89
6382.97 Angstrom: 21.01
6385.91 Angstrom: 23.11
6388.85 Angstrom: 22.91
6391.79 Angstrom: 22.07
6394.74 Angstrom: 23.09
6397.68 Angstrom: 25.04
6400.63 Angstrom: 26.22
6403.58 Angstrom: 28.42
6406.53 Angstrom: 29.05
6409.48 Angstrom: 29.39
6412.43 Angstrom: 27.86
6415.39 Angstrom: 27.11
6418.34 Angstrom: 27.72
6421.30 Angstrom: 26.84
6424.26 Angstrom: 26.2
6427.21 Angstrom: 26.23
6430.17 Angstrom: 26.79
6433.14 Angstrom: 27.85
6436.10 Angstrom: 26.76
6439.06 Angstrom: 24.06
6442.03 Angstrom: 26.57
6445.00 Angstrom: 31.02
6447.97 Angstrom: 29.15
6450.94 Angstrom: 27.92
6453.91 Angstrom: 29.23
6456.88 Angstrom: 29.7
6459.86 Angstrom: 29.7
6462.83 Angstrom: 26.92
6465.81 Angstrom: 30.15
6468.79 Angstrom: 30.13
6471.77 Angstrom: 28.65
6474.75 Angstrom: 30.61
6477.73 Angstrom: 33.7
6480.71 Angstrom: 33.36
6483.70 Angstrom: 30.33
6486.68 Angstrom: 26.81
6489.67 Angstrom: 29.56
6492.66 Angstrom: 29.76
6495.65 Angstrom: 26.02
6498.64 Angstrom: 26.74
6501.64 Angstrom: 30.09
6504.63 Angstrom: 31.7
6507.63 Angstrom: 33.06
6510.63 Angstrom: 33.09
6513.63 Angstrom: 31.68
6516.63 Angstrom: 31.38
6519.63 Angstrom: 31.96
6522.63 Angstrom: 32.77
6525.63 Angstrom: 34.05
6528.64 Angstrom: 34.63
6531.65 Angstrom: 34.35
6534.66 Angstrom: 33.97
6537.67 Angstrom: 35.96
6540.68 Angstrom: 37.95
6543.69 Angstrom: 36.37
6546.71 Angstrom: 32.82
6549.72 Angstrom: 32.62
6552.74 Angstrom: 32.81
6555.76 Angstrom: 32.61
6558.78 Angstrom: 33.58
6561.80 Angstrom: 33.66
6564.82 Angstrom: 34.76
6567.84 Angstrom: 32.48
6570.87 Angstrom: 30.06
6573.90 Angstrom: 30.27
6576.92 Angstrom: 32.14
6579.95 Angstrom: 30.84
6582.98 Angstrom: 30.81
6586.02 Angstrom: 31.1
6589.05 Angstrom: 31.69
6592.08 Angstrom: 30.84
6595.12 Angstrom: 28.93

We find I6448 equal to 1.6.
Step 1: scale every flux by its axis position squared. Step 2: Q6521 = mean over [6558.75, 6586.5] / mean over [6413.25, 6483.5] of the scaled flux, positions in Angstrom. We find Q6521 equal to 1.16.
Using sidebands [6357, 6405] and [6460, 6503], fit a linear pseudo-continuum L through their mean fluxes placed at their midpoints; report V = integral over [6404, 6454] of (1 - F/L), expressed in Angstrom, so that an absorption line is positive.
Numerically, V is -2.5 Angstrom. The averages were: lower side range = 23.4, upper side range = 29.5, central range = 27.6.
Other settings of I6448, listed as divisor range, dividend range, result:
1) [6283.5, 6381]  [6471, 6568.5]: 1.59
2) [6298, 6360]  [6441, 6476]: 1.39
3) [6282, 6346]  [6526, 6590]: 1.75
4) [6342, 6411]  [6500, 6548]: 1.45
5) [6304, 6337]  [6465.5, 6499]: 1.45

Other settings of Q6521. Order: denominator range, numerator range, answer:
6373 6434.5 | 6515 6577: 1.37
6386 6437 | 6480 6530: 1.21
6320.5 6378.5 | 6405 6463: 1.23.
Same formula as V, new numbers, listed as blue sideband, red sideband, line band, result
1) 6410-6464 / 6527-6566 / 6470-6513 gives 1.0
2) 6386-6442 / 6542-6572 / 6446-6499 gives -0.6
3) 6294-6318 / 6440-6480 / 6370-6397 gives 1.9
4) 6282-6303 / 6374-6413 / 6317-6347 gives -4.0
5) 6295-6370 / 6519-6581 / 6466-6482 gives -1.0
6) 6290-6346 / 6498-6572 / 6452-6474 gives -0.1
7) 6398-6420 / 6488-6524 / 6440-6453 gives 0.2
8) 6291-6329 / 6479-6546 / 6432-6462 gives 0.0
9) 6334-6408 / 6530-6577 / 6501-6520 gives -0.4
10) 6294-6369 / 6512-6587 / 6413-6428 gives -0.3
